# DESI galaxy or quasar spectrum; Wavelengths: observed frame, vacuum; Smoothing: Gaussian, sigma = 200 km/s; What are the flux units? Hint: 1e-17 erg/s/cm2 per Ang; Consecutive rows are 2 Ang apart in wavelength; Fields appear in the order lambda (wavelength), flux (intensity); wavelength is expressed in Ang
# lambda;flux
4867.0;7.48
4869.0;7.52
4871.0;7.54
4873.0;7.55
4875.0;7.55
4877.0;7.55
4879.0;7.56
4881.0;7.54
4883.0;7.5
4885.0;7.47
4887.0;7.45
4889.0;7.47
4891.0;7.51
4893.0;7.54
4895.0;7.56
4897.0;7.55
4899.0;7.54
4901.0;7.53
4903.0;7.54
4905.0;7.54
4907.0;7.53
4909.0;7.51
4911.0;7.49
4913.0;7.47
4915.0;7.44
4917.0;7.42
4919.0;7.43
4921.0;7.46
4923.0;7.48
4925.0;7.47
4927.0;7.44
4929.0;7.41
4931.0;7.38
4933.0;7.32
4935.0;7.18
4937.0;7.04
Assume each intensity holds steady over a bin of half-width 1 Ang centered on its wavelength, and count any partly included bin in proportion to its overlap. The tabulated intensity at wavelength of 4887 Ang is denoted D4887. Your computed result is 7.45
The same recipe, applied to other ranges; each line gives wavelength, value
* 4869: 7.52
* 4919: 7.43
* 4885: 7.47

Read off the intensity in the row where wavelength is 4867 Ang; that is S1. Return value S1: 7.48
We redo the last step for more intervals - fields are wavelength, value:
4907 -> 7.53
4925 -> 7.47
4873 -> 7.55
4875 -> 7.55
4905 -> 7.54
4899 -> 7.54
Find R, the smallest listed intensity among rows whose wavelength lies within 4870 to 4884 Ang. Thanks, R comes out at 7.5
